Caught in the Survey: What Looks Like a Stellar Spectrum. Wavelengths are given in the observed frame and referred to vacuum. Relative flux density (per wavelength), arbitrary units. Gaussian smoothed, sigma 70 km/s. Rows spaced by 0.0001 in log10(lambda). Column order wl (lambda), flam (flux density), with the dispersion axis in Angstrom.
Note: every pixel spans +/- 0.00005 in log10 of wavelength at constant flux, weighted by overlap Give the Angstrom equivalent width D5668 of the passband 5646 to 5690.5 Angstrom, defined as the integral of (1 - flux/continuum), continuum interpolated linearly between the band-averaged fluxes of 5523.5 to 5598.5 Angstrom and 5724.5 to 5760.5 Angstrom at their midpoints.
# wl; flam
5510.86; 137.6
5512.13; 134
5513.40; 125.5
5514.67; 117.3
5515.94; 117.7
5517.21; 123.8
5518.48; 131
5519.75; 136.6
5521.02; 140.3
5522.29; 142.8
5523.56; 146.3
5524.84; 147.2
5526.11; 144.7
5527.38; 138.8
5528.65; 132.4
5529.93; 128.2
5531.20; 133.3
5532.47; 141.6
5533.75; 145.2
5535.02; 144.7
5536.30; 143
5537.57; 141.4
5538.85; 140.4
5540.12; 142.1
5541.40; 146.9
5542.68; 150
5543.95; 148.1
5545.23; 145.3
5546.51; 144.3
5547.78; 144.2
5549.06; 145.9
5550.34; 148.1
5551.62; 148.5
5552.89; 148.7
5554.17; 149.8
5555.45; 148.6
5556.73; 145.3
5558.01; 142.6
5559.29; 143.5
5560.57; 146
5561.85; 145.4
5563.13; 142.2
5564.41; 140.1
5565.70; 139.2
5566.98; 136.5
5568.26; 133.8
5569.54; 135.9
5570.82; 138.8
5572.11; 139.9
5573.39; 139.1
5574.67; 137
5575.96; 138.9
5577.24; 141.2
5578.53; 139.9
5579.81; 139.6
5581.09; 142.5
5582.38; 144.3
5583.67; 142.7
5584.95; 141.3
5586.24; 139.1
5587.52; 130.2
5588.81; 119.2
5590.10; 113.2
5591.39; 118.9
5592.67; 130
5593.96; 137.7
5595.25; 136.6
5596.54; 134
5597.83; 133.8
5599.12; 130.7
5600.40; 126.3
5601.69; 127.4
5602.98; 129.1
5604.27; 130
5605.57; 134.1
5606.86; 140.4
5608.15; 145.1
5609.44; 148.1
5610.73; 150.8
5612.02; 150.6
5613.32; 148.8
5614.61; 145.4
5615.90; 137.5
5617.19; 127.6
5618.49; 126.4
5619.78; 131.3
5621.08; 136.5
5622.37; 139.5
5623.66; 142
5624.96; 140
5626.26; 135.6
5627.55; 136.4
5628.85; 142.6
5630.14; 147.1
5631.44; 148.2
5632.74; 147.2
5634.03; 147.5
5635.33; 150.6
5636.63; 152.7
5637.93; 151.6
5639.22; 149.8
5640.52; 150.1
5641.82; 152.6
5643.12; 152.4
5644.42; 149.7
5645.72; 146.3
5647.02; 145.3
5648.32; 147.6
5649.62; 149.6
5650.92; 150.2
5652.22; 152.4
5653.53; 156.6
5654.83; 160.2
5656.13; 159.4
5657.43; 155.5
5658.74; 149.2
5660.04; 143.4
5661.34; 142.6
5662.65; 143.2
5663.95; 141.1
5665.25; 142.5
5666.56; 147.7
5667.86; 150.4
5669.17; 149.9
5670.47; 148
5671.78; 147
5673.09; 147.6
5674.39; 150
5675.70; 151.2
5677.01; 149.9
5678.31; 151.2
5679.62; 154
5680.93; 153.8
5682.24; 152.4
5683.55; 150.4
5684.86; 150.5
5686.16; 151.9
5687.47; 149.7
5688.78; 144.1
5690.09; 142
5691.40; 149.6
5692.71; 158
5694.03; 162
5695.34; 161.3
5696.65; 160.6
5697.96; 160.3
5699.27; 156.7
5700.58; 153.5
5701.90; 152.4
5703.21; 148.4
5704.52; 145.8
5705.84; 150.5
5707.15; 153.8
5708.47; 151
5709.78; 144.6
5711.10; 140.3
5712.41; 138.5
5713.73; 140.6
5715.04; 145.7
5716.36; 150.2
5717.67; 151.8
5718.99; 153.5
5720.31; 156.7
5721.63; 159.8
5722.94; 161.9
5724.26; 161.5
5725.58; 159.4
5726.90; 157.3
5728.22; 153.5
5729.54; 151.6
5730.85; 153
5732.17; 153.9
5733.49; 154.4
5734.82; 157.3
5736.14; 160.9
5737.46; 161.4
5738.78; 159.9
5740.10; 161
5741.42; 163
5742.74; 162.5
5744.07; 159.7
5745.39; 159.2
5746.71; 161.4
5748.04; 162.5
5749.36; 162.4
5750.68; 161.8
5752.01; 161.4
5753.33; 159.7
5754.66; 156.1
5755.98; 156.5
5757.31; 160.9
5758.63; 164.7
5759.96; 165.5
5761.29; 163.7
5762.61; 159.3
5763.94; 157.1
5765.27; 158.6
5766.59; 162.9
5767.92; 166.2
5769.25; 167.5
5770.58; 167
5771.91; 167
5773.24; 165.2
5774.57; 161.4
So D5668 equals 0.6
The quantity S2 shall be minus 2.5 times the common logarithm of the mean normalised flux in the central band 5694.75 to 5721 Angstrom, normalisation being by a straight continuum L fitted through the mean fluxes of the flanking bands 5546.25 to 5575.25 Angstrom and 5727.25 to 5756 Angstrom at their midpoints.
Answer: 0.036 mag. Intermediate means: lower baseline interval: 143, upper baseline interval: 159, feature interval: 151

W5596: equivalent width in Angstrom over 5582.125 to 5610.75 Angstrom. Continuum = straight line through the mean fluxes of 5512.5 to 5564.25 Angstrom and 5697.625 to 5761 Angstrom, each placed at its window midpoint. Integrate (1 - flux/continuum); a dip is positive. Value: 2.3 Angstrom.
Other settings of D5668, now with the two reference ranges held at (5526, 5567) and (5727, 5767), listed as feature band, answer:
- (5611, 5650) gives 1.50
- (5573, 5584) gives 0.40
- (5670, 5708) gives 0.70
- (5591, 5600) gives 0.94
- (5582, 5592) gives 1.07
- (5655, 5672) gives 0.52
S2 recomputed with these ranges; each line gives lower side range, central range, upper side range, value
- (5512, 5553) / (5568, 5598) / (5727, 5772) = 0.07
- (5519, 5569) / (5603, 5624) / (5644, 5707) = 0.06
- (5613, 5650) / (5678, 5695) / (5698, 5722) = -0.03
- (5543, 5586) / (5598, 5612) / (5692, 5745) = 0.07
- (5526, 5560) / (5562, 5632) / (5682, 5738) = 0.07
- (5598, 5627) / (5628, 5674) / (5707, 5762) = -0.04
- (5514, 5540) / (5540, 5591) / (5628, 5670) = 0.00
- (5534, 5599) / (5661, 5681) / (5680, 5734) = 0.01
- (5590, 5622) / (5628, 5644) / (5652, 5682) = -0.05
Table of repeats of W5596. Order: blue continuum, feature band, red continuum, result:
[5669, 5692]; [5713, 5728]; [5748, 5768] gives 0.1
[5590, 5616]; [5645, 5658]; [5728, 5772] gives -0.7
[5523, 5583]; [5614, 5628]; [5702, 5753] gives 1.1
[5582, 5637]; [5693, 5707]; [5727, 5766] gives -0.3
